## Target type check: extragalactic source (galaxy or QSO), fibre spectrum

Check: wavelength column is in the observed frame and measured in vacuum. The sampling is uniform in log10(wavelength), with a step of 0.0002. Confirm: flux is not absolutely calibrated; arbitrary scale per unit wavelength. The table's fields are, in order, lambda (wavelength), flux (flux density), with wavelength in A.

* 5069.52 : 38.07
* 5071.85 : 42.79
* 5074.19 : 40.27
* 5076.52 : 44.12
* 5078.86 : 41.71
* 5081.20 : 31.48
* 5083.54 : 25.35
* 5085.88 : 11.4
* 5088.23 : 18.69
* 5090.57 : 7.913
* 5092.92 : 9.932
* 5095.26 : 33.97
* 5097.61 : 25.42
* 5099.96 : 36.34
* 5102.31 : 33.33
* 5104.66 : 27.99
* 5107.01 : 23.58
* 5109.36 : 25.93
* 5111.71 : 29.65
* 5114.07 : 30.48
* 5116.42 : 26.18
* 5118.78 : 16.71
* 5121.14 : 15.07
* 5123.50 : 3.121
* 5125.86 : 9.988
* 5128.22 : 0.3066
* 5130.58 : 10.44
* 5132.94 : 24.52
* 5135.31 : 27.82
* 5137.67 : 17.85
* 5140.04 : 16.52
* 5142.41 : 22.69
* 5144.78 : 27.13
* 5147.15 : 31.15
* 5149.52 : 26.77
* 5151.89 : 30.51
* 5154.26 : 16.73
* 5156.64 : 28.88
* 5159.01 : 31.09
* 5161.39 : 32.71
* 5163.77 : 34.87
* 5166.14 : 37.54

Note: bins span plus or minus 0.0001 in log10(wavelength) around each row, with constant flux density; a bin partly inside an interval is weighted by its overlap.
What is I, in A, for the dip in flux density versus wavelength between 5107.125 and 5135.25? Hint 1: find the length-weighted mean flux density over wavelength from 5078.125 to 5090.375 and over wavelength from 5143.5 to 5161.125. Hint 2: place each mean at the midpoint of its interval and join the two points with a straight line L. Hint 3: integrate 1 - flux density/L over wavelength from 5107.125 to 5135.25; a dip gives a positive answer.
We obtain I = 8.3 A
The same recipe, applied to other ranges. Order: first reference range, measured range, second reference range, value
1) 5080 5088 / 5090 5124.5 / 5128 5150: -2.4 A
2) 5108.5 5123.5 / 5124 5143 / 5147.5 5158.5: 6.9 A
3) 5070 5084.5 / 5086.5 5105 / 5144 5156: 5.9 A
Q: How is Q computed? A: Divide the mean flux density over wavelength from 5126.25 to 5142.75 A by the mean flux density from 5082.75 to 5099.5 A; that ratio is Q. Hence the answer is 0.85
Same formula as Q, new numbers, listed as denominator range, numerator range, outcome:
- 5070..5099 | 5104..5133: 0.66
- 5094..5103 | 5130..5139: 0.65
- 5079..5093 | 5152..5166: 1.50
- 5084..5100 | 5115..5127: 0.74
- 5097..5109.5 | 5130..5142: 0.69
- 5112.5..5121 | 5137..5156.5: 1.02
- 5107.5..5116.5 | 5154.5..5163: 1.05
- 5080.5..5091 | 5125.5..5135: 0.68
